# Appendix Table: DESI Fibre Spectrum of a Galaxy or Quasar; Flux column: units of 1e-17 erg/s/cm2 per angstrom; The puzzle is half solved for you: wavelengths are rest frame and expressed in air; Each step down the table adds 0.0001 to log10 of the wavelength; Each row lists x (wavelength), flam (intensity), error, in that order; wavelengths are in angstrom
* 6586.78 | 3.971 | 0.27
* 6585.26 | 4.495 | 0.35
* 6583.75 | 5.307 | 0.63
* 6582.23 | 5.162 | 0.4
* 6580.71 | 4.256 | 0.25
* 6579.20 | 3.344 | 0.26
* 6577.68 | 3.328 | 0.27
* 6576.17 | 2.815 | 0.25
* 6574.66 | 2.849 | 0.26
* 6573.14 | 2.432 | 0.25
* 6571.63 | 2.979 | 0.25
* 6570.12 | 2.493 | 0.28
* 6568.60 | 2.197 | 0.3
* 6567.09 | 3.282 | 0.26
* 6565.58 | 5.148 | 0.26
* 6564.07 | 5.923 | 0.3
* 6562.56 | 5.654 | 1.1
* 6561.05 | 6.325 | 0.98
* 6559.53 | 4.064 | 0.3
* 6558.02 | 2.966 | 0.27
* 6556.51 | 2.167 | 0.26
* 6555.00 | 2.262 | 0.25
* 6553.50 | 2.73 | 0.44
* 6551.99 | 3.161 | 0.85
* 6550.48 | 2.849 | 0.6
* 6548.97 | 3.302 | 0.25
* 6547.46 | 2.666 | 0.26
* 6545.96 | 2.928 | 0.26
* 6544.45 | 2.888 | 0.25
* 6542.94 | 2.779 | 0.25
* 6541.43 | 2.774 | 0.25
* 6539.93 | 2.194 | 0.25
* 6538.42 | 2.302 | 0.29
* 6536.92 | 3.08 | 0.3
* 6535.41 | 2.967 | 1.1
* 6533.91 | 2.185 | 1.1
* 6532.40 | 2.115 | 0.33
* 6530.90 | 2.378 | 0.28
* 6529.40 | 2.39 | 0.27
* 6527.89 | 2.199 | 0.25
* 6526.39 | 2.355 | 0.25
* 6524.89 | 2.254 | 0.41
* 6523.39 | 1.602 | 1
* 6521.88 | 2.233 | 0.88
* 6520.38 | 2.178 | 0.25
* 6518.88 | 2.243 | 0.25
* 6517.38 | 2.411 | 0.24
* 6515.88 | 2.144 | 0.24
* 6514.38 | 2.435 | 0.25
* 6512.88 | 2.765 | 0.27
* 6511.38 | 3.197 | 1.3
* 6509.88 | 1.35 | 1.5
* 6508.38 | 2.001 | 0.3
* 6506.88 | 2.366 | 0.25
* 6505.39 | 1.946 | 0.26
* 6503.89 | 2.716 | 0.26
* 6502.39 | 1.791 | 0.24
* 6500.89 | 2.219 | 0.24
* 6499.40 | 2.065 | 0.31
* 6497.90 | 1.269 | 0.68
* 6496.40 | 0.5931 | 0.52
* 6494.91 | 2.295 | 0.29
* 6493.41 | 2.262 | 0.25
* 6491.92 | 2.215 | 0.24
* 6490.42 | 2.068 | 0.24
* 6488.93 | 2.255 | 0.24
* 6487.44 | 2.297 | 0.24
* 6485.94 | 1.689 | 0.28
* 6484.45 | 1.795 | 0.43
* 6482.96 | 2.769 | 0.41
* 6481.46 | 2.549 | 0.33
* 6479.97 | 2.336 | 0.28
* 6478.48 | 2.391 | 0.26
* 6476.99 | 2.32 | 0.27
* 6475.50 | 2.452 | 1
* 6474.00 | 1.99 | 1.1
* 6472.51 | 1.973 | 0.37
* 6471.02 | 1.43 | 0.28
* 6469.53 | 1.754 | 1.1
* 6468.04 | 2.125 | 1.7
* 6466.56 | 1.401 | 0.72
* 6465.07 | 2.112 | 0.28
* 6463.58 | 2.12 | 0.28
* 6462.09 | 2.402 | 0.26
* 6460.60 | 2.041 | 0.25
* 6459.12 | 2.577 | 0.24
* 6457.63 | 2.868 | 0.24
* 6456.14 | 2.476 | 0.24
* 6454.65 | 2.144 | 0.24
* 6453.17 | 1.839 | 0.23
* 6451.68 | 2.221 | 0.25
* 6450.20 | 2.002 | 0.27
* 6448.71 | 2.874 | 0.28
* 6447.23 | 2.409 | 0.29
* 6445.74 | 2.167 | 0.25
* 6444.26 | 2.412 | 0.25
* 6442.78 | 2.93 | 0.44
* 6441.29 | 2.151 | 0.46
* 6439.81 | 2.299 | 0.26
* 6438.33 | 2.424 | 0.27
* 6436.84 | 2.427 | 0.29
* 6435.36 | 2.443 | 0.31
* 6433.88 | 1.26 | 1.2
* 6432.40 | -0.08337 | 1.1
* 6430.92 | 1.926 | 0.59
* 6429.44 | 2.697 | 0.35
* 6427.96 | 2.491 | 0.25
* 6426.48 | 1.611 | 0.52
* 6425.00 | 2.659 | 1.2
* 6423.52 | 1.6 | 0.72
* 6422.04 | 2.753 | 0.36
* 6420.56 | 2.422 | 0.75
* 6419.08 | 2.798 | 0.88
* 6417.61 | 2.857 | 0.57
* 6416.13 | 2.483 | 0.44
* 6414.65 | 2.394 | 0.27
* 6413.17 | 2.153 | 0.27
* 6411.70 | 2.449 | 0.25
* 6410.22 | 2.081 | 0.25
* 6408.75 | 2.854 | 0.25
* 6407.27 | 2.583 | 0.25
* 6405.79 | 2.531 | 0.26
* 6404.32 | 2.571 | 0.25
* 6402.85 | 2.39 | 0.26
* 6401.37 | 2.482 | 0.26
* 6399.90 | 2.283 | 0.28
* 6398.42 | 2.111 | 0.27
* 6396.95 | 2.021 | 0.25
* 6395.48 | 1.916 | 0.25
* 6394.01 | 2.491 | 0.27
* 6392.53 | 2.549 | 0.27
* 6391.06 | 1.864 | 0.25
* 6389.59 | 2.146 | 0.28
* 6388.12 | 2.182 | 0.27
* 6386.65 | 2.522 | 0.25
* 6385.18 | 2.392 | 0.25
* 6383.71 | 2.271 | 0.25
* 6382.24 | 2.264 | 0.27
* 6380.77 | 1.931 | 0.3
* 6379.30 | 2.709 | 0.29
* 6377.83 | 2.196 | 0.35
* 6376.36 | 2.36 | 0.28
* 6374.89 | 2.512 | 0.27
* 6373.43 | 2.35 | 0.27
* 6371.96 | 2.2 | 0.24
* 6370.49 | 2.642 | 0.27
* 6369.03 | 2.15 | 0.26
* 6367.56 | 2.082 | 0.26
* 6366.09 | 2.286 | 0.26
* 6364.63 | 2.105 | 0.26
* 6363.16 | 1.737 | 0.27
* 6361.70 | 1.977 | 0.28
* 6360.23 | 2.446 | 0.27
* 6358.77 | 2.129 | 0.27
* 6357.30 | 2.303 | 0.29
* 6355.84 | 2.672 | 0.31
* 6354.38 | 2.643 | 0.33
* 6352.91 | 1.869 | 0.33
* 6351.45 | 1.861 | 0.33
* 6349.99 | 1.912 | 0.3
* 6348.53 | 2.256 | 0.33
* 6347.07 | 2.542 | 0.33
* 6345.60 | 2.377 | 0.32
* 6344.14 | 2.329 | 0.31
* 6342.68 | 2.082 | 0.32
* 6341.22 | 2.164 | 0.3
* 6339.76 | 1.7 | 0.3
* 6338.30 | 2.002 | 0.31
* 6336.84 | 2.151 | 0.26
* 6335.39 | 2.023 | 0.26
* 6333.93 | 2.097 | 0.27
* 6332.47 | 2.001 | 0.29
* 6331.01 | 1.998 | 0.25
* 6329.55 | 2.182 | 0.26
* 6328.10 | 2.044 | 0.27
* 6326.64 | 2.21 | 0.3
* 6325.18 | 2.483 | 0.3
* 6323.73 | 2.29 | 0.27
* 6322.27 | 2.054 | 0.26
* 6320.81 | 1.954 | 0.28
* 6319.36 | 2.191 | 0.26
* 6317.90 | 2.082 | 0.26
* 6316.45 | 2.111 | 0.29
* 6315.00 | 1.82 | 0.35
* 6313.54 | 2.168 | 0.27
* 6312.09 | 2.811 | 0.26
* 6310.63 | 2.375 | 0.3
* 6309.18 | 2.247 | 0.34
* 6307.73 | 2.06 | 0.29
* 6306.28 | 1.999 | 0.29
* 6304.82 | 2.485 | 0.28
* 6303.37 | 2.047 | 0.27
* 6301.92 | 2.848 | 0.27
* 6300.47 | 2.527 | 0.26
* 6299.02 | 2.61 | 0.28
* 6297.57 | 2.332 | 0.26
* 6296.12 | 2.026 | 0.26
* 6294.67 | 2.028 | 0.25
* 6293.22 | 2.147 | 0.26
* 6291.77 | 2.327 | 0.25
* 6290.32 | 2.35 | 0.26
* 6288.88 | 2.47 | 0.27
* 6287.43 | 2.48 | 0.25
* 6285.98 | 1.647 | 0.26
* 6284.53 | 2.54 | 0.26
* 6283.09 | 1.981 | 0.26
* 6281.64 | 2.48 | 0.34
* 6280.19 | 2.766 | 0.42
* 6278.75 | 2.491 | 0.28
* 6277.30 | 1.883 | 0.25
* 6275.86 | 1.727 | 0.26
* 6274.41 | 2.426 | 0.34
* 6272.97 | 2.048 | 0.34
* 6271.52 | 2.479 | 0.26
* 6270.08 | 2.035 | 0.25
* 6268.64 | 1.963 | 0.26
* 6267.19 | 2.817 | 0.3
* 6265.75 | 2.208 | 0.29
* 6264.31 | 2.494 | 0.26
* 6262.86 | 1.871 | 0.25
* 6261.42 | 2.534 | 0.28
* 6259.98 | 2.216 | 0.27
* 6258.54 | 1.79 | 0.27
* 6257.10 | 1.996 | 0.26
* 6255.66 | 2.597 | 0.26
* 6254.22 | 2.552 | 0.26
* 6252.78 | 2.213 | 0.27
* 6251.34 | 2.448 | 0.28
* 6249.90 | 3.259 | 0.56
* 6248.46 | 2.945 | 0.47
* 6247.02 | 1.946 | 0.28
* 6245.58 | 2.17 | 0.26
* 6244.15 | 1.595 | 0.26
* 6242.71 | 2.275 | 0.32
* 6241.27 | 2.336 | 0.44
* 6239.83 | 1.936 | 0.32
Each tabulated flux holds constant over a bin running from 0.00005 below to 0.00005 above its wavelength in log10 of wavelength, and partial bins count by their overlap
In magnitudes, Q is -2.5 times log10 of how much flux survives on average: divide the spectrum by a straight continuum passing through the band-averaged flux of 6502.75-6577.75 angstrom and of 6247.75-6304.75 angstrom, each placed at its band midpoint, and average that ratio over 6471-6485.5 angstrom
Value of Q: 0.21 mag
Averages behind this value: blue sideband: 2.32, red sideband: 2.81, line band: 2.23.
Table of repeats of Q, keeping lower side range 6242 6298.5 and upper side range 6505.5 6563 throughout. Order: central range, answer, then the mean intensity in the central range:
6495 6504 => 0.44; 1.75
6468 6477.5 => 0.29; 1.99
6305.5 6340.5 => 0.11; 2.13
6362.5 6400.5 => 0.09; 2.24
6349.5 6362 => 0.09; 2.21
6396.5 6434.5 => 0.11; 2.25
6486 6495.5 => 0.19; 2.19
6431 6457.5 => 0.18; 2.15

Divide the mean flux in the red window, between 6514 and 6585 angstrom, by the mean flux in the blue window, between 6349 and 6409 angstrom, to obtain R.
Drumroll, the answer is 1.34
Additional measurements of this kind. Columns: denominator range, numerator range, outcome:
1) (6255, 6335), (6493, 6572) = 1.20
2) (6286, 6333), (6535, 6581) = 1.46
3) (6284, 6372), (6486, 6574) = 1.20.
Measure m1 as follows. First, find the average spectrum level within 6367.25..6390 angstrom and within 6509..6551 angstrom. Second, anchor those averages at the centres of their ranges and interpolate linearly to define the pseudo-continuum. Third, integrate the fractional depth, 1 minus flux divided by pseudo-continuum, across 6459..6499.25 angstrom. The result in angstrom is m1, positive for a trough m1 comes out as 6.1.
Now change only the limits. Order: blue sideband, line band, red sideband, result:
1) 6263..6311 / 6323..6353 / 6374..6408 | 2.2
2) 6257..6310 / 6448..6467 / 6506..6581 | 3.0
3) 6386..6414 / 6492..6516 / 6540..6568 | 8.0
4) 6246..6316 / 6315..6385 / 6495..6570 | 6.4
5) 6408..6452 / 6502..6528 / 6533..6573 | 6.1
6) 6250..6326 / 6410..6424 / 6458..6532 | -1.5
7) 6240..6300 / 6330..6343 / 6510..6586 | 2.3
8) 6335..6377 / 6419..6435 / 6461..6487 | 1.1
